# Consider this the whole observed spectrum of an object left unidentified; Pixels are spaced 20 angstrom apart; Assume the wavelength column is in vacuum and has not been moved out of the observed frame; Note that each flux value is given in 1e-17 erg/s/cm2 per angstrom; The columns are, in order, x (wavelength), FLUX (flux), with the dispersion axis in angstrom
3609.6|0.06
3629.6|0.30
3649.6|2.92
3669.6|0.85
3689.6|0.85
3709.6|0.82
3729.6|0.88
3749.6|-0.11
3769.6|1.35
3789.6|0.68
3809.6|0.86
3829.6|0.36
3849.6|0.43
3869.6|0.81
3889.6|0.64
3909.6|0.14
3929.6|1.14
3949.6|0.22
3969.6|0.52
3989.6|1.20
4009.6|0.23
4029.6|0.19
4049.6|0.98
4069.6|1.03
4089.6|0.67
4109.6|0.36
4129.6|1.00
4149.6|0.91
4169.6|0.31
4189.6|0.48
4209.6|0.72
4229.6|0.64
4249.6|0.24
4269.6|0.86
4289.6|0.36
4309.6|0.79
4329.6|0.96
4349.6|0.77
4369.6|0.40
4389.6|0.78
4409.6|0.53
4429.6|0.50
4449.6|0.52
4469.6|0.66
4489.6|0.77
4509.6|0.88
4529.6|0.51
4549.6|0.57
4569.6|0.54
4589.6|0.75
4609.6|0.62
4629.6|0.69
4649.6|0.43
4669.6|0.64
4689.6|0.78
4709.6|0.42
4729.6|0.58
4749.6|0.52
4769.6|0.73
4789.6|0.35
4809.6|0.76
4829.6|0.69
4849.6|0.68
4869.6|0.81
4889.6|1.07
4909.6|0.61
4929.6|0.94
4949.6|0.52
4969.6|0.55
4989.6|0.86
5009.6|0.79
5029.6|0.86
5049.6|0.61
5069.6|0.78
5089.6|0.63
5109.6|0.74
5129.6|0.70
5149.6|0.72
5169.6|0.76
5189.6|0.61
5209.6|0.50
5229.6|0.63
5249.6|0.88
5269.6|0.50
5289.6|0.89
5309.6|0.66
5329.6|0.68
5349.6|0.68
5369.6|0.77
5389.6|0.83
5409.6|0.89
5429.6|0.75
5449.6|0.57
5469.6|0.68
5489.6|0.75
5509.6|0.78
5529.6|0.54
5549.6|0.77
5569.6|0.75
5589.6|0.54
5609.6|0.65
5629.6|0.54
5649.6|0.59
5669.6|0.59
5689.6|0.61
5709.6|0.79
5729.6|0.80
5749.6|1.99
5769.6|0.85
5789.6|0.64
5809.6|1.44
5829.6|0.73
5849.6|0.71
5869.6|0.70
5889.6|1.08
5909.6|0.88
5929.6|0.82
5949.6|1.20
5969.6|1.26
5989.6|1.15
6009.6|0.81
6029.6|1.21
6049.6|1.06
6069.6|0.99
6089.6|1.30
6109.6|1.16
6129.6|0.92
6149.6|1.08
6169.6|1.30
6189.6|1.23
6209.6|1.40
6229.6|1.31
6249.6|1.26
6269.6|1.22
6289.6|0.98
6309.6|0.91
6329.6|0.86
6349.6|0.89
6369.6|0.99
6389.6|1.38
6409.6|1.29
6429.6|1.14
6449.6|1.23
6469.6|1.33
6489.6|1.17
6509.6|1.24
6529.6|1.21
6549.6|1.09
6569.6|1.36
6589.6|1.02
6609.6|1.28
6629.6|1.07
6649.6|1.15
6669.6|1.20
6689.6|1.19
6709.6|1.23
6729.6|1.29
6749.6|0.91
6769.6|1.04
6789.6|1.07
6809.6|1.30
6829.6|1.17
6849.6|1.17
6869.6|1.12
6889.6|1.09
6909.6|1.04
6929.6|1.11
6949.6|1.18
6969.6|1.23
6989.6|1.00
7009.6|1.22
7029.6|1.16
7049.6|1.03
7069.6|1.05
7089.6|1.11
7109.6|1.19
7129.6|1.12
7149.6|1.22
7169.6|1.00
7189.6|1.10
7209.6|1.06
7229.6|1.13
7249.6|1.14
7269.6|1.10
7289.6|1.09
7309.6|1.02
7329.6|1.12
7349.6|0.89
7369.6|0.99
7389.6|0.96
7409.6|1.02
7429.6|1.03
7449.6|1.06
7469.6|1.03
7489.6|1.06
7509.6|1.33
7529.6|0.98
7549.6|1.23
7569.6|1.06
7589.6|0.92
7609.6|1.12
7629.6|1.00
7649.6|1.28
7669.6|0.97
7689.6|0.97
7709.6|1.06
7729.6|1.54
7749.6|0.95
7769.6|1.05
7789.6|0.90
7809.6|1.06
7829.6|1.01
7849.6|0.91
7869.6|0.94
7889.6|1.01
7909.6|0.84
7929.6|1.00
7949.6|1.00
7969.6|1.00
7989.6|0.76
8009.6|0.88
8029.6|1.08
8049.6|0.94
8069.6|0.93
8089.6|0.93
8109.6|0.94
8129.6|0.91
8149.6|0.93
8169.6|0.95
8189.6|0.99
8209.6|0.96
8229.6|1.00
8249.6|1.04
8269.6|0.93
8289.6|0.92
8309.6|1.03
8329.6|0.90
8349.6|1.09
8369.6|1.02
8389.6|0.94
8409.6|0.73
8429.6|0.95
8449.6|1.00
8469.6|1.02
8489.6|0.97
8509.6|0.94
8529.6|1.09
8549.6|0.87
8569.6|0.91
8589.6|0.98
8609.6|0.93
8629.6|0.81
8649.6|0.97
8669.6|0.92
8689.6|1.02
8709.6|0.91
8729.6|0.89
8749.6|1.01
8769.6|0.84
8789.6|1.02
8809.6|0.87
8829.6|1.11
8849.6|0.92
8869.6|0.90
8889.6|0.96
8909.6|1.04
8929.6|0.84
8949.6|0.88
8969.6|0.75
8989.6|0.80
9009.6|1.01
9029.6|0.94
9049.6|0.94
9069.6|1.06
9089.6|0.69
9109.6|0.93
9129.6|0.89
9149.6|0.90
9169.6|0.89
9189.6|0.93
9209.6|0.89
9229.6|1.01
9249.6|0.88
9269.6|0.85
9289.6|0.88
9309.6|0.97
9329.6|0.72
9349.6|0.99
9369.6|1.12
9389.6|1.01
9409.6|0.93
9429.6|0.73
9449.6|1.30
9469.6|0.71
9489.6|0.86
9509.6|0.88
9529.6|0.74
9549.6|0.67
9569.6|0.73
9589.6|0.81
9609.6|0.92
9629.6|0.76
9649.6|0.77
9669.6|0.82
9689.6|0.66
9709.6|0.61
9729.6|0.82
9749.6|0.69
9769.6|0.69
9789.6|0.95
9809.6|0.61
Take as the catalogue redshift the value 0.543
